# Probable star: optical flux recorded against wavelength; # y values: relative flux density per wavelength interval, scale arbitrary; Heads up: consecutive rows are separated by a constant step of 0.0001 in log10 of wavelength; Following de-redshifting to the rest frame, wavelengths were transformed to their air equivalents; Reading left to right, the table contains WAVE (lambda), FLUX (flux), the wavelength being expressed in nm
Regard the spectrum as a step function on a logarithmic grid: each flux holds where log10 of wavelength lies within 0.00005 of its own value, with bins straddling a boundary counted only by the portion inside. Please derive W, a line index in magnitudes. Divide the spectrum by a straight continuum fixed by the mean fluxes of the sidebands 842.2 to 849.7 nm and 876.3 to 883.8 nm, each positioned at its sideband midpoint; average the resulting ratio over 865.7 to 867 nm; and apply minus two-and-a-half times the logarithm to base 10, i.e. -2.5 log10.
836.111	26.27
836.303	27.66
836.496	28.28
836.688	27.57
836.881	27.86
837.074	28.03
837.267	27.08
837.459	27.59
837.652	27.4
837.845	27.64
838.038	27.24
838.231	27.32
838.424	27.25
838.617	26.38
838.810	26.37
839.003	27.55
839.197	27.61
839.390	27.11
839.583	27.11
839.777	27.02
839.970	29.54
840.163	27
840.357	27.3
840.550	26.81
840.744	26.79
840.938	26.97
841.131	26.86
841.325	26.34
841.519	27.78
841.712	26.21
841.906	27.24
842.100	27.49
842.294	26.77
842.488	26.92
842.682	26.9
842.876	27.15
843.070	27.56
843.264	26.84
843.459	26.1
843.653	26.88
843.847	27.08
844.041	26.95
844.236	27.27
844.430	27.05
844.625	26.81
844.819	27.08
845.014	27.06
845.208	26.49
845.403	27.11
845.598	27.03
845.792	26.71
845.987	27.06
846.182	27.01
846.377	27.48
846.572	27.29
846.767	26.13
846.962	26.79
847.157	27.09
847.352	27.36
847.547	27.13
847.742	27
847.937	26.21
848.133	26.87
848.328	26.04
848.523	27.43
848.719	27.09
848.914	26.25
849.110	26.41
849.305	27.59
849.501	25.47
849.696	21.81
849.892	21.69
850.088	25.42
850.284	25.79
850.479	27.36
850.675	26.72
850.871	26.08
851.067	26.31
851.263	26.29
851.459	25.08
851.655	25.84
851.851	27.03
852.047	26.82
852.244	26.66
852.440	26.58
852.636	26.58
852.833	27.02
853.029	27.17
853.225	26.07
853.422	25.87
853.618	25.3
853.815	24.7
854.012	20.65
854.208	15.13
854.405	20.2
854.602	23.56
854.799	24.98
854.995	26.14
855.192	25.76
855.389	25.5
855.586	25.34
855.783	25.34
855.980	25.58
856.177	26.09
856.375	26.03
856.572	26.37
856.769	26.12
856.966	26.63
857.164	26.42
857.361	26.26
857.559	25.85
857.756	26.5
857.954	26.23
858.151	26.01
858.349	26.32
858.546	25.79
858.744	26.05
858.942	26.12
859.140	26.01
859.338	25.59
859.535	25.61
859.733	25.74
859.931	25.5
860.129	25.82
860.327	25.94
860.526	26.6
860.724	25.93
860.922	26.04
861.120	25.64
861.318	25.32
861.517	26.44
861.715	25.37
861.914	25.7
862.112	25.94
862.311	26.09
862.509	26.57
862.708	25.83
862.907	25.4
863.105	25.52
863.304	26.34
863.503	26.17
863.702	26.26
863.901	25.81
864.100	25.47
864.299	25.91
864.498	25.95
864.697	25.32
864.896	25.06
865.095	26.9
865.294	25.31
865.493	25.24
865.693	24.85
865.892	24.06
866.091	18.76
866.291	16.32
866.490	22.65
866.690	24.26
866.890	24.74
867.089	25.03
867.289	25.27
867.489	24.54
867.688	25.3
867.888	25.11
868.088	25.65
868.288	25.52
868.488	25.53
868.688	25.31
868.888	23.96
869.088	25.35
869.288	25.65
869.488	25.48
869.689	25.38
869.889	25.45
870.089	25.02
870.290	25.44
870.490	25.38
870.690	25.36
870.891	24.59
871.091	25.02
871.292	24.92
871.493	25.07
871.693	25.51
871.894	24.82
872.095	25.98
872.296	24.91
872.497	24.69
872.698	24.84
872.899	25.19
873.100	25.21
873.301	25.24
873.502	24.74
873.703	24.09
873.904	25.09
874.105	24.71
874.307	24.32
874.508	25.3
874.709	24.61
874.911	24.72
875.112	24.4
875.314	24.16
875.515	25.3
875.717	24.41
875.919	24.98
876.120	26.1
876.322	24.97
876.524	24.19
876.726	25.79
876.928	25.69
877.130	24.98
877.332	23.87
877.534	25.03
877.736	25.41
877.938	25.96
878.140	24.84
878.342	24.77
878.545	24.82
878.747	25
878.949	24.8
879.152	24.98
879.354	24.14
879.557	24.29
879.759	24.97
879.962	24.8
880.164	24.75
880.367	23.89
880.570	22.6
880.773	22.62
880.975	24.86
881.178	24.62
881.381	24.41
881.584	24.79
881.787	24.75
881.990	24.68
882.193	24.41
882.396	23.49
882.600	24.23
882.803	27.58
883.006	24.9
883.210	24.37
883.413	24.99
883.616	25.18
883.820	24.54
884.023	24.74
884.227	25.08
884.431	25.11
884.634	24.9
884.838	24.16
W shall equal 0.16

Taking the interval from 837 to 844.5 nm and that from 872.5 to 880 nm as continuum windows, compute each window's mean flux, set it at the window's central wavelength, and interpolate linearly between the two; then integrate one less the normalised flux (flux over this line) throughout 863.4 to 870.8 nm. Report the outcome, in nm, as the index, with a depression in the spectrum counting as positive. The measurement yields 0.183 nm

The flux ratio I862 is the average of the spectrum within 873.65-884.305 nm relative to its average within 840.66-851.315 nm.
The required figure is 0.9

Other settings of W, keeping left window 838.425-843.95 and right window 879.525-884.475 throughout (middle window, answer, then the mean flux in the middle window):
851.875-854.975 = 0.07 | 24.6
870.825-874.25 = 0.01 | 25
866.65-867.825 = 0.03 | 24.9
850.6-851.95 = 0.01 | 26.2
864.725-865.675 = 0.00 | 25.5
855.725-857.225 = 0.00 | 26.1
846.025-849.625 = 0.00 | 26.8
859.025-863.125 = 0.00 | 25.8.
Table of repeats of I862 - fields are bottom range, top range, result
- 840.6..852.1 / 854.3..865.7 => 0.97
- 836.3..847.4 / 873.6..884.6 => 0.91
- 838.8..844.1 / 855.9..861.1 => 0.96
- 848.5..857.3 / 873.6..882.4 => 0.97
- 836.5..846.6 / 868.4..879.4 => 0.92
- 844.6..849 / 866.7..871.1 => 0.94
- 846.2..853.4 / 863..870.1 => 0.94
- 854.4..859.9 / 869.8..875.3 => 0.97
